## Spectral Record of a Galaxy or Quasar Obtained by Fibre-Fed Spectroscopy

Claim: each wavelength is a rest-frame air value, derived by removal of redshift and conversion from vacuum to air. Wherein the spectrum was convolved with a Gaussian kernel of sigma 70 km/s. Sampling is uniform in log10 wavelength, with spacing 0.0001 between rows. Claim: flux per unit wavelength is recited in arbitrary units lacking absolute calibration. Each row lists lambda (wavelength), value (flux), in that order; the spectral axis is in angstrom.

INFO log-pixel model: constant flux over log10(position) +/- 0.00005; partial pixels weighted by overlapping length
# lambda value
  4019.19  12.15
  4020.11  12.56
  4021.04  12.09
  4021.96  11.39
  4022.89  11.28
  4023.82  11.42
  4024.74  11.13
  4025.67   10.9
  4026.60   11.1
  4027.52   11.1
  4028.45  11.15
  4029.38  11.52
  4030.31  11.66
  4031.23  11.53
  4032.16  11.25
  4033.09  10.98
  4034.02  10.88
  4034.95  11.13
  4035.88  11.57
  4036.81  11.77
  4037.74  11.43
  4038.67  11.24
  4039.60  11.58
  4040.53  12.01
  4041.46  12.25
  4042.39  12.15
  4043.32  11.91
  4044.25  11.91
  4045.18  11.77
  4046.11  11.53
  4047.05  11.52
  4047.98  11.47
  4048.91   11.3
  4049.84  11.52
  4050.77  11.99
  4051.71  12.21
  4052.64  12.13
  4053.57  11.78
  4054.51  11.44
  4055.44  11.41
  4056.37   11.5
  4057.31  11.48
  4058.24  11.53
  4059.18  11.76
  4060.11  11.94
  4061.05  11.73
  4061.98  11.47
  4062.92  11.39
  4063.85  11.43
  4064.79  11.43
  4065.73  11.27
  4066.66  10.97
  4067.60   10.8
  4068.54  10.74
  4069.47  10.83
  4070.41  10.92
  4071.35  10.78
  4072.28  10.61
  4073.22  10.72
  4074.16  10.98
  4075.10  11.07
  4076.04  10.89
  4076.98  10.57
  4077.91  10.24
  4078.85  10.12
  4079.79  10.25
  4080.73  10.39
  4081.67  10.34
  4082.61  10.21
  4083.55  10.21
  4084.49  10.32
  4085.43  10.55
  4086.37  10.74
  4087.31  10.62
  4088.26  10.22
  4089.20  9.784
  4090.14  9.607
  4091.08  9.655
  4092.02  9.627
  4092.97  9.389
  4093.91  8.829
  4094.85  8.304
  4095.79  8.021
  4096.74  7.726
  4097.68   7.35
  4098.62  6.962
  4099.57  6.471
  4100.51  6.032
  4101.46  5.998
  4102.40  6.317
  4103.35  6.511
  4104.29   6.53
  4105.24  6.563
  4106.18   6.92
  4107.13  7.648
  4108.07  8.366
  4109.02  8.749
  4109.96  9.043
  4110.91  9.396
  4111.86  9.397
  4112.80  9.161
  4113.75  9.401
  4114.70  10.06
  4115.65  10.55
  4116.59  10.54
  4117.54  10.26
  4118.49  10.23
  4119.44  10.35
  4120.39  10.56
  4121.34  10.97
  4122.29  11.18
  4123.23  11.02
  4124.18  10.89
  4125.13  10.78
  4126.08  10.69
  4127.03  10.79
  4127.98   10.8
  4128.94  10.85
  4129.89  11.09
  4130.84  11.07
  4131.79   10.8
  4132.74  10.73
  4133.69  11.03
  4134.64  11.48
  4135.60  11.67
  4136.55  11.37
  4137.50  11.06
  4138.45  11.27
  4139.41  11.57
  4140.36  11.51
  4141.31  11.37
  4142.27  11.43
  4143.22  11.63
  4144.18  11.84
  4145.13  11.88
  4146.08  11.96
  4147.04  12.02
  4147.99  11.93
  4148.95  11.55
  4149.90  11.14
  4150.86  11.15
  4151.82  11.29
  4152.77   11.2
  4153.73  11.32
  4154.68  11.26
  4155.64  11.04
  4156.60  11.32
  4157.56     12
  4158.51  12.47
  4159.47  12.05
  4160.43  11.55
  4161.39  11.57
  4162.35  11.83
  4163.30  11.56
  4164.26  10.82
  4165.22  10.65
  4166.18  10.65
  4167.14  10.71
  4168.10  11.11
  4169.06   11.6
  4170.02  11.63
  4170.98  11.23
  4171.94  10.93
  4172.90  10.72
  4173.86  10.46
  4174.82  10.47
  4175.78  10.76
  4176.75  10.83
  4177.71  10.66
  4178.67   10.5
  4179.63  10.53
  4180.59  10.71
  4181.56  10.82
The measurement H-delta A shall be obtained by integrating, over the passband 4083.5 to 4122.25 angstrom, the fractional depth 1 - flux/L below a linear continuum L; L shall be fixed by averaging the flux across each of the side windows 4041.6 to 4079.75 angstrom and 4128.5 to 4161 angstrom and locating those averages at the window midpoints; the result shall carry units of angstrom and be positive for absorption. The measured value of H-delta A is 8.5 angstrom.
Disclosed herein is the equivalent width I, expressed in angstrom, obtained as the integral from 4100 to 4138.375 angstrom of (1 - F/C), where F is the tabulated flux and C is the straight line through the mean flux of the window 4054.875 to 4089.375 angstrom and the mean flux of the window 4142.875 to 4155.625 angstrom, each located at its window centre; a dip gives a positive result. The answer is 5.5 angstrom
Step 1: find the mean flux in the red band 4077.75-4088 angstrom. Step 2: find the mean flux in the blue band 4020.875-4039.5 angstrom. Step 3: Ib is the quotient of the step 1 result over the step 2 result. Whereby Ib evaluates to 0.9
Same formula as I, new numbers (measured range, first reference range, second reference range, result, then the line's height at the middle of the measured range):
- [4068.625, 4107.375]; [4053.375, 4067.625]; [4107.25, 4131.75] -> 6.2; 10.9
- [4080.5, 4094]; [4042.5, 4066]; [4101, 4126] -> 0.3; 10.3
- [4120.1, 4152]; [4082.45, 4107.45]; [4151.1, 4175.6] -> -3.6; 10.1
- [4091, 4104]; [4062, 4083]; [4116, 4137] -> 3.9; 10.8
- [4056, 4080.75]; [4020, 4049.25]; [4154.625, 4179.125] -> 0.8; 11.4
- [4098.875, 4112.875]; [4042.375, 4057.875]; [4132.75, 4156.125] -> 4.9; 11.5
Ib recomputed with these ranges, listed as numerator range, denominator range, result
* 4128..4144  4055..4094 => 1.05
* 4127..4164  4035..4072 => 0.99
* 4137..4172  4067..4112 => 1.24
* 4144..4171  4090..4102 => 1.44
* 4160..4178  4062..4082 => 1.02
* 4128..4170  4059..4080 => 1.03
